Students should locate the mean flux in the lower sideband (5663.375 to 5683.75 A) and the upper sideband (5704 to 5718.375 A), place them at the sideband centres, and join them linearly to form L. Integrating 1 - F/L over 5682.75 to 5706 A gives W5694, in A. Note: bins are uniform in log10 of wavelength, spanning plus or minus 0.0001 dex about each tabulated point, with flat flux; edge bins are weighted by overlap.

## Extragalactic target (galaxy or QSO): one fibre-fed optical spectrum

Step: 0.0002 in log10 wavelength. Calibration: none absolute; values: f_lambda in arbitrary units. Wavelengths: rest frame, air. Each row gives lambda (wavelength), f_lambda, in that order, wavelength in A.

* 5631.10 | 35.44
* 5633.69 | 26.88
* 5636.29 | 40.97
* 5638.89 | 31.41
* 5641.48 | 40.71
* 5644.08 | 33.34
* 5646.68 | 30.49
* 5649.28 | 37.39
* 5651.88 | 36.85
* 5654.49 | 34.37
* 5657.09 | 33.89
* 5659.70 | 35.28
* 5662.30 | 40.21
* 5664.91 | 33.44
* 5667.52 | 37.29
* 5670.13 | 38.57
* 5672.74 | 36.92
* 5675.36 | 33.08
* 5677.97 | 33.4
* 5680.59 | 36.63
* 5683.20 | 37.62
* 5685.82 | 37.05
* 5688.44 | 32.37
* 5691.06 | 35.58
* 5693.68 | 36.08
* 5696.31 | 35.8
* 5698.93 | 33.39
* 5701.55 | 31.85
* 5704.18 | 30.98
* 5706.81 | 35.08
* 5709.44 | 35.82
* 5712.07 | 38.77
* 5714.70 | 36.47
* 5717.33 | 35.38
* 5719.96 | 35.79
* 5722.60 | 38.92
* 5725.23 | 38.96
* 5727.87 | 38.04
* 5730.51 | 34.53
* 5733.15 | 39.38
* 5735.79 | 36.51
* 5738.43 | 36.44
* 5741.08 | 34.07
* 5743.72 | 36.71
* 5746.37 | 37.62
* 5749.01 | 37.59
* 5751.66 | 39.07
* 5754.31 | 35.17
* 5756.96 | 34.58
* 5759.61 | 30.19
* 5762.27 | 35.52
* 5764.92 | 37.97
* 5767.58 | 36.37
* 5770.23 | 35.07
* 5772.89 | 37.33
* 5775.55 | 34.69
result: 0.90 A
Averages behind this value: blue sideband 35.9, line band 34.4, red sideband 35.8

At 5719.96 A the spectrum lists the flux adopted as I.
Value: 35.79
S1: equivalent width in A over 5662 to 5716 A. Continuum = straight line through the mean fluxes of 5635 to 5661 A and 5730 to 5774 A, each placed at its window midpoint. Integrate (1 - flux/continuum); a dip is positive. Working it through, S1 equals 0.4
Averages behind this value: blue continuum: 35.5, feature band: 35.4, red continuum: 36.1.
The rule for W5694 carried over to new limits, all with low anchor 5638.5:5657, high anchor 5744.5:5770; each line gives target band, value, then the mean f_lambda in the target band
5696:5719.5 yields 0.5 A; 34.8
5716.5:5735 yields -0.8 A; 37.3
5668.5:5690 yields -0.2 A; 35.7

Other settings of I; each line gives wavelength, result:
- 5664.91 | 33.44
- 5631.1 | 35.44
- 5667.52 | 37.29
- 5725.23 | 38.96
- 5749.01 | 37.59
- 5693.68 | 36.08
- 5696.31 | 35.8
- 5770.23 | 35.07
